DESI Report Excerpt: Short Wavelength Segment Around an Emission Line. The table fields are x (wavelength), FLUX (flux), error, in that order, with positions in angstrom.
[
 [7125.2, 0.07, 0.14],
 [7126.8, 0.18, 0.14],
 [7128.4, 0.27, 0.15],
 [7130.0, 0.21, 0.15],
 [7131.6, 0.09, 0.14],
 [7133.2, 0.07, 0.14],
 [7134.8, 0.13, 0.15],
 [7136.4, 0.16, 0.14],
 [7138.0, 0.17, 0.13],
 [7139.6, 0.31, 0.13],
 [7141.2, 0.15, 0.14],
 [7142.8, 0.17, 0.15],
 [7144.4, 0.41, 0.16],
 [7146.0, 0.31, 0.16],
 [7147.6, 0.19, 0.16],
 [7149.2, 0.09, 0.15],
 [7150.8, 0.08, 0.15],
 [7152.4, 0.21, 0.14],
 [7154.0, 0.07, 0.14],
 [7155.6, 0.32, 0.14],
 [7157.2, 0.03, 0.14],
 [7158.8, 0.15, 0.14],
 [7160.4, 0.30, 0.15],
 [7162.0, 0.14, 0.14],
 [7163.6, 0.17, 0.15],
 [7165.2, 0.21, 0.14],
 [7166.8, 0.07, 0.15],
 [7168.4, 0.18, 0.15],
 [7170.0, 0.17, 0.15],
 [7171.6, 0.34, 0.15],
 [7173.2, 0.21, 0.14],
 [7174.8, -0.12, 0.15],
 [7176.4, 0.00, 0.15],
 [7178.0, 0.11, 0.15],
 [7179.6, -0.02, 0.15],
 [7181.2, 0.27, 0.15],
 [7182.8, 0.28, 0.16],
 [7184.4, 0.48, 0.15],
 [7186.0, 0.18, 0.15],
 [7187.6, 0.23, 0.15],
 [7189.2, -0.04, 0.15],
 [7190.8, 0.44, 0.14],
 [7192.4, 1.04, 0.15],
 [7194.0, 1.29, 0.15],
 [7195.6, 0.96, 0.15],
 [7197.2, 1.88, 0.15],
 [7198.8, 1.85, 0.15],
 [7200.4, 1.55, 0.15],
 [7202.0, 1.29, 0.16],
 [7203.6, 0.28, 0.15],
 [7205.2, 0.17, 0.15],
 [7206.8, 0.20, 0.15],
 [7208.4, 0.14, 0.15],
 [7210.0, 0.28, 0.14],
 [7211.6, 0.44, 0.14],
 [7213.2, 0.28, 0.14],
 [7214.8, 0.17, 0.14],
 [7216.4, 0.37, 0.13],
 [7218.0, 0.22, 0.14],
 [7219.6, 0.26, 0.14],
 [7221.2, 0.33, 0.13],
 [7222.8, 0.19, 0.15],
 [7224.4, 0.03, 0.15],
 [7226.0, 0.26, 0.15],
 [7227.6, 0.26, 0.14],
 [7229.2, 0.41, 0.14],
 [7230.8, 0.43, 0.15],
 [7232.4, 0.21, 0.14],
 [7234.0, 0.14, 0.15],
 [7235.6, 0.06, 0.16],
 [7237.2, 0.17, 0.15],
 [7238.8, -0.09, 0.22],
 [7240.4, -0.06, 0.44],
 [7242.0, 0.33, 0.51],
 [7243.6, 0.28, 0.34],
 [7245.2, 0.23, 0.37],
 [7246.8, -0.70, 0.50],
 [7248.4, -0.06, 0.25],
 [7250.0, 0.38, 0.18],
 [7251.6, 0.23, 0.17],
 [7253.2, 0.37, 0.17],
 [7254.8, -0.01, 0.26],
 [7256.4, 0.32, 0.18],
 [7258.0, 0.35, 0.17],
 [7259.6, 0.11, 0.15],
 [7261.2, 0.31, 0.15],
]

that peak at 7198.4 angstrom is [O II] 3727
